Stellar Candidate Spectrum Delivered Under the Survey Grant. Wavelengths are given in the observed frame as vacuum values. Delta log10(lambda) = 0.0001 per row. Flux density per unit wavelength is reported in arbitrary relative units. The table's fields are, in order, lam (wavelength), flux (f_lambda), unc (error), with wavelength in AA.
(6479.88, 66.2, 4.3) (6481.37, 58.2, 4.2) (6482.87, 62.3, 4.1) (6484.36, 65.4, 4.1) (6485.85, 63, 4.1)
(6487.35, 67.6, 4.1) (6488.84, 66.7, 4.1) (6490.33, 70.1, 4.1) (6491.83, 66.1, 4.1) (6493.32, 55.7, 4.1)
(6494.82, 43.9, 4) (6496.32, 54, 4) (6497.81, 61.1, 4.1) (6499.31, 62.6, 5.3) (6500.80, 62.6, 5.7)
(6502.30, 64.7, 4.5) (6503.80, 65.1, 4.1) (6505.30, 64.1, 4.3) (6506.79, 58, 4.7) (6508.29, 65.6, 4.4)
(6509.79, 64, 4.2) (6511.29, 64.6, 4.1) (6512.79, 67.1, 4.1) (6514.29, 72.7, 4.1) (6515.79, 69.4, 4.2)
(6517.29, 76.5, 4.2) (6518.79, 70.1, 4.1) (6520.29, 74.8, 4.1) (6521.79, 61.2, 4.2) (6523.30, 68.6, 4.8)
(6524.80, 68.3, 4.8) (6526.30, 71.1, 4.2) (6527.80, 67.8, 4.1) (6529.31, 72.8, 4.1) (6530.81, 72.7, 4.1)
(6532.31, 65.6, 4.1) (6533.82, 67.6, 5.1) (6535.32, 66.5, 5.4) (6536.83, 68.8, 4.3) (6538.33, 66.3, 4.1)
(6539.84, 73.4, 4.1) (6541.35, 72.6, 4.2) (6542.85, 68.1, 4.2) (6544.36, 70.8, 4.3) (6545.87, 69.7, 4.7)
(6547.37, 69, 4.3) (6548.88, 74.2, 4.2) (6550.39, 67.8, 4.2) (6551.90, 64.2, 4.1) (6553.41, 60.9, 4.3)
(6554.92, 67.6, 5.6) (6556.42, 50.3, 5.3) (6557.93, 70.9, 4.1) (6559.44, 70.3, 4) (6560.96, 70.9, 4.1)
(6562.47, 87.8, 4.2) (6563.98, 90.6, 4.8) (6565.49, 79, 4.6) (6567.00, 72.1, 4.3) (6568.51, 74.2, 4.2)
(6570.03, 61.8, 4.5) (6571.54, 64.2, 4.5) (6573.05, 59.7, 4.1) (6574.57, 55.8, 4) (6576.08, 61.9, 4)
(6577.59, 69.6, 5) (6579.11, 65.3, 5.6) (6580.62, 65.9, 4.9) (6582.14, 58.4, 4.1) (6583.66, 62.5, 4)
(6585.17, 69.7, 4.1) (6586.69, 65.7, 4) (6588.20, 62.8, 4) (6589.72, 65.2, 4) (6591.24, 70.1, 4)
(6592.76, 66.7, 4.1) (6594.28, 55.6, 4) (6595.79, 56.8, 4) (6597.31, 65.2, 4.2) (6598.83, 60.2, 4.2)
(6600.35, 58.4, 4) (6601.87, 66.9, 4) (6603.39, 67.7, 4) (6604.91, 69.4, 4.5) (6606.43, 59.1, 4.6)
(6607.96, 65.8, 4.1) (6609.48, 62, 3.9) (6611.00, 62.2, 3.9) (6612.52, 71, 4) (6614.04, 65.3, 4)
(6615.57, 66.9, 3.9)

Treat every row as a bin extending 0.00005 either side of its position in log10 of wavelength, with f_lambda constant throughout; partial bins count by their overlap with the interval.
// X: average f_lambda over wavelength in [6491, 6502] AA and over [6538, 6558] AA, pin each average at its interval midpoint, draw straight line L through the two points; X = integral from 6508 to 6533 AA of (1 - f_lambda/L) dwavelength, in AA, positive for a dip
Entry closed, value -2.6 AA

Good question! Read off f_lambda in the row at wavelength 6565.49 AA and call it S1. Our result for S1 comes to 79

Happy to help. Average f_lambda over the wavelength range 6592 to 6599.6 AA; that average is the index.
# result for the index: 60.9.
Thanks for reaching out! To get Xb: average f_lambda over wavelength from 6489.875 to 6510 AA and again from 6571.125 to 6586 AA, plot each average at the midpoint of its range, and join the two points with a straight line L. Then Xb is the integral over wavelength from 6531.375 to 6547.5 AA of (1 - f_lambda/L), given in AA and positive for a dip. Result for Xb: -1.77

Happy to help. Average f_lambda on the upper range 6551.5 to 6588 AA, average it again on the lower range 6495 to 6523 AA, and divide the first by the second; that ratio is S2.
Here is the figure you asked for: 1.0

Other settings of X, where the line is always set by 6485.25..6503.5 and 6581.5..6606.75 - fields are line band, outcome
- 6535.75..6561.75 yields -2.2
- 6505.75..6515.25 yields -0.5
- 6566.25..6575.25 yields -0.2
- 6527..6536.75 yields -1.0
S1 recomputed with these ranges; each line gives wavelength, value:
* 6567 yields 72.1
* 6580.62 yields 65.9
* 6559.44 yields 70.3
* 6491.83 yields 66.1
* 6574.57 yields 55.8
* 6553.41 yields 60.9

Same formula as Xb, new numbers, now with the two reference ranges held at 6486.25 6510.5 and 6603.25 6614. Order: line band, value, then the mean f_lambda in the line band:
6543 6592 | -2.9 AA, 67.8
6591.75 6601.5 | 0.6 AA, 61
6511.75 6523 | -1.3 AA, 70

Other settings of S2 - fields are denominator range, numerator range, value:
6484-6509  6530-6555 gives 1.11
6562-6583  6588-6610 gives 0.92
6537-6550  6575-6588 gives 0.92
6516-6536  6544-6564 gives 1.00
